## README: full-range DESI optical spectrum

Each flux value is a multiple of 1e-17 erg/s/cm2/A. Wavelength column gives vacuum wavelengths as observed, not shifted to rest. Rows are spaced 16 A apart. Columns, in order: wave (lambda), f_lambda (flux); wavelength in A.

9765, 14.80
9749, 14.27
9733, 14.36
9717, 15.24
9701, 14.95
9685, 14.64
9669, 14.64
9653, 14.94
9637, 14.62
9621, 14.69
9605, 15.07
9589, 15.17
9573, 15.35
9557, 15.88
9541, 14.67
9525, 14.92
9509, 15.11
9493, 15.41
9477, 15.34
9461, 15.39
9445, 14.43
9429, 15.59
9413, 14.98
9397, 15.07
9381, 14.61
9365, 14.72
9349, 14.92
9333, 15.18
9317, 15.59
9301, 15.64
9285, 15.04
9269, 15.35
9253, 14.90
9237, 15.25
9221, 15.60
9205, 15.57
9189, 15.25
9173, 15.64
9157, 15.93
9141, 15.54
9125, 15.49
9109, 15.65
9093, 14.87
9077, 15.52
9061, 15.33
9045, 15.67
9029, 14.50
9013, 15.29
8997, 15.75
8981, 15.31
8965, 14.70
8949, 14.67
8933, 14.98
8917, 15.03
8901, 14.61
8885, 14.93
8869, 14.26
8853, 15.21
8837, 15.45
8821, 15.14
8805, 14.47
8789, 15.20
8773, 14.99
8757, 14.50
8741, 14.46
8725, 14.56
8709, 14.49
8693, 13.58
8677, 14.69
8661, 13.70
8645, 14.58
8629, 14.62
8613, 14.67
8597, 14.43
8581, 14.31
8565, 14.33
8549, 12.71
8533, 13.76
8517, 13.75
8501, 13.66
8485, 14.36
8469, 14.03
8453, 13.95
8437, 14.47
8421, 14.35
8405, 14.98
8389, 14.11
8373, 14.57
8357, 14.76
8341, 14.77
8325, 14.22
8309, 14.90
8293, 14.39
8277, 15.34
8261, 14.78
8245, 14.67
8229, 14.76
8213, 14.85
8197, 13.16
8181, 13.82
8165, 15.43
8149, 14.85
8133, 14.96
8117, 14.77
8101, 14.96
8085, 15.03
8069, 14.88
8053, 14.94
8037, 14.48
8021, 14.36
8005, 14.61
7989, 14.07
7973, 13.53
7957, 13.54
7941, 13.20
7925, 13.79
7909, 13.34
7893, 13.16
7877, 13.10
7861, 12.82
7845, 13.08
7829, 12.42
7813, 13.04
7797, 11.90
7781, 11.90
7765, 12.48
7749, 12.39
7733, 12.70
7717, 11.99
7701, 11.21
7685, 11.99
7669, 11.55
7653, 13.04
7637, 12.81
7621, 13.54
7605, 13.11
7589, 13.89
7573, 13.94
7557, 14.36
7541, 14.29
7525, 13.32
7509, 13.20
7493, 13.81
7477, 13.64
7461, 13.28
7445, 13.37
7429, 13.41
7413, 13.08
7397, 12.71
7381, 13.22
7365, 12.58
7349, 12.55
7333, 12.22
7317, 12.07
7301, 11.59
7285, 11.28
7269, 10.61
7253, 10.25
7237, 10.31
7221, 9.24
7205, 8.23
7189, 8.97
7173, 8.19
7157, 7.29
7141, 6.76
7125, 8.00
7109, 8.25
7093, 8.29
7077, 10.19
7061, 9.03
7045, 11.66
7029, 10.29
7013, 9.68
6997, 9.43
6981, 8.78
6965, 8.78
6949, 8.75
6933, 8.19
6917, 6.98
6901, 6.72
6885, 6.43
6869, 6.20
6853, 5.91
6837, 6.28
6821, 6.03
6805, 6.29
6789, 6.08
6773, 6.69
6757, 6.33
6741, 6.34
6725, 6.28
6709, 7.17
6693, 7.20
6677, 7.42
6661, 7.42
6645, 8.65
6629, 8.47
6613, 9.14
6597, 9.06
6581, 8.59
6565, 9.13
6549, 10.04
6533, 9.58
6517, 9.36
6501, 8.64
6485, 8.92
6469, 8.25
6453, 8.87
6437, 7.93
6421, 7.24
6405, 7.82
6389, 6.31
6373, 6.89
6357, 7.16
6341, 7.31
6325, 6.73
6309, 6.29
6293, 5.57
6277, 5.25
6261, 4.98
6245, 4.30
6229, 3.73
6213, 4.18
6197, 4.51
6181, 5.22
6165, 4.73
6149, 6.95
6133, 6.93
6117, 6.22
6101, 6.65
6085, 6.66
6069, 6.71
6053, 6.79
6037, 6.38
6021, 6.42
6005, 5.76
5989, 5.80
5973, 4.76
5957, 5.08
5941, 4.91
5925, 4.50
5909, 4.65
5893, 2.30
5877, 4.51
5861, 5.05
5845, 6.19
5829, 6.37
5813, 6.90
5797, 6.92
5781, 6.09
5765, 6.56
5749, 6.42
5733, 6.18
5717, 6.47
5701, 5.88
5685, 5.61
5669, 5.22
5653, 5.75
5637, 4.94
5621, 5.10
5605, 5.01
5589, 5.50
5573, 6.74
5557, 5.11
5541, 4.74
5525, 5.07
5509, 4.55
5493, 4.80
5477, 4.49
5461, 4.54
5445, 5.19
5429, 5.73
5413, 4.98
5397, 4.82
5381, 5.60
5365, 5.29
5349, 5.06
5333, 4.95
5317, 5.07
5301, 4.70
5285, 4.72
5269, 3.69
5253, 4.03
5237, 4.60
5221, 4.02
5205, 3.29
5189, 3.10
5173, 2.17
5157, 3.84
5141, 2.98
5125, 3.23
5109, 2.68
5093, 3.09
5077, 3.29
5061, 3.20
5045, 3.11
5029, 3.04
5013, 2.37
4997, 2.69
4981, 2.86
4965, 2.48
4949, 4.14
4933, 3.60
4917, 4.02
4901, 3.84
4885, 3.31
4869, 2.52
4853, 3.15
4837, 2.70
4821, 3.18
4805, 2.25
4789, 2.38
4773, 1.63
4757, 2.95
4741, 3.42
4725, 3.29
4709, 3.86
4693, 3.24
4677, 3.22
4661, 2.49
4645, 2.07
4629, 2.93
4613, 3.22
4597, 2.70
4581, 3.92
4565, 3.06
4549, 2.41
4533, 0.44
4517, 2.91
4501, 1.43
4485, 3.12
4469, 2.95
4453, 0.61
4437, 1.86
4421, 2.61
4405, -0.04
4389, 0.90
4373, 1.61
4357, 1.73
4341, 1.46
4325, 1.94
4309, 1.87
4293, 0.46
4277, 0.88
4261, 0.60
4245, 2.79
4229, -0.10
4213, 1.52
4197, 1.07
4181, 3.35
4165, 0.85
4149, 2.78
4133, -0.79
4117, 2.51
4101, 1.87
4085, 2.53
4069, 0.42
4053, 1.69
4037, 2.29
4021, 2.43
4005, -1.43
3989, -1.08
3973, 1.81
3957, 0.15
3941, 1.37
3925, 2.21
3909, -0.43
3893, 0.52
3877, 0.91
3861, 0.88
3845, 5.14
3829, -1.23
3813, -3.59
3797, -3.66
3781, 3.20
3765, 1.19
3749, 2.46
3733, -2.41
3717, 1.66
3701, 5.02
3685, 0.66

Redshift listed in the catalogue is 0.00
